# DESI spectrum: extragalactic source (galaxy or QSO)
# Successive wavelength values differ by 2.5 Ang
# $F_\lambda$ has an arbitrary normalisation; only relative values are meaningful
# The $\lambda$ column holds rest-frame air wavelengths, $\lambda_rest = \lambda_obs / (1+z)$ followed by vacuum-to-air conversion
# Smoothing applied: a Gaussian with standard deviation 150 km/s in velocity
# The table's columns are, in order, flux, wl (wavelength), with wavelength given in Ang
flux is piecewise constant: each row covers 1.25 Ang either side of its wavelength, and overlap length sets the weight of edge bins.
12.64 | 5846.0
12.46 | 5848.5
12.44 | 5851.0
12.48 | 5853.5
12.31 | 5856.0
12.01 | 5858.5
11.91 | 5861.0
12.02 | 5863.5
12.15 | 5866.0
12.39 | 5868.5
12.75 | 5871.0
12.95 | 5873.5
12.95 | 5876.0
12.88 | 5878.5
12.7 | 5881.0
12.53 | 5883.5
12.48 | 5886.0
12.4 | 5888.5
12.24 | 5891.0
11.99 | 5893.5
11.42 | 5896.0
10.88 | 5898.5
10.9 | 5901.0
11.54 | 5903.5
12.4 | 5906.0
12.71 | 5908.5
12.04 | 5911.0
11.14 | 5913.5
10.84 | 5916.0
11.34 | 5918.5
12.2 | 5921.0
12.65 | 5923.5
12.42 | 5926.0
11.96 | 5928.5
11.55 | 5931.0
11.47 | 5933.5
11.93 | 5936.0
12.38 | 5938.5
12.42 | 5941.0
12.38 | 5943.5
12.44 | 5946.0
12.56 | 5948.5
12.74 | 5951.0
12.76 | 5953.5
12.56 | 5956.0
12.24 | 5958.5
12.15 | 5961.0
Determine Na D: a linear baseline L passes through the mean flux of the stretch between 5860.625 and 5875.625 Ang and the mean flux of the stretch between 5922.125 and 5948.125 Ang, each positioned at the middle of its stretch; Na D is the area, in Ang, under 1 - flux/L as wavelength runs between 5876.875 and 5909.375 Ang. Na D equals 0.6 Ang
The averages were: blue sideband 12.4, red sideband 12.2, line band 12.1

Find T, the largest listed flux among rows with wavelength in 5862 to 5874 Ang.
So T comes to 12.95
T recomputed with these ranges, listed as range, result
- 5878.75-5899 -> 12.7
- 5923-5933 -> 12.65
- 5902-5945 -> 12.71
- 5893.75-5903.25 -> 11.42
